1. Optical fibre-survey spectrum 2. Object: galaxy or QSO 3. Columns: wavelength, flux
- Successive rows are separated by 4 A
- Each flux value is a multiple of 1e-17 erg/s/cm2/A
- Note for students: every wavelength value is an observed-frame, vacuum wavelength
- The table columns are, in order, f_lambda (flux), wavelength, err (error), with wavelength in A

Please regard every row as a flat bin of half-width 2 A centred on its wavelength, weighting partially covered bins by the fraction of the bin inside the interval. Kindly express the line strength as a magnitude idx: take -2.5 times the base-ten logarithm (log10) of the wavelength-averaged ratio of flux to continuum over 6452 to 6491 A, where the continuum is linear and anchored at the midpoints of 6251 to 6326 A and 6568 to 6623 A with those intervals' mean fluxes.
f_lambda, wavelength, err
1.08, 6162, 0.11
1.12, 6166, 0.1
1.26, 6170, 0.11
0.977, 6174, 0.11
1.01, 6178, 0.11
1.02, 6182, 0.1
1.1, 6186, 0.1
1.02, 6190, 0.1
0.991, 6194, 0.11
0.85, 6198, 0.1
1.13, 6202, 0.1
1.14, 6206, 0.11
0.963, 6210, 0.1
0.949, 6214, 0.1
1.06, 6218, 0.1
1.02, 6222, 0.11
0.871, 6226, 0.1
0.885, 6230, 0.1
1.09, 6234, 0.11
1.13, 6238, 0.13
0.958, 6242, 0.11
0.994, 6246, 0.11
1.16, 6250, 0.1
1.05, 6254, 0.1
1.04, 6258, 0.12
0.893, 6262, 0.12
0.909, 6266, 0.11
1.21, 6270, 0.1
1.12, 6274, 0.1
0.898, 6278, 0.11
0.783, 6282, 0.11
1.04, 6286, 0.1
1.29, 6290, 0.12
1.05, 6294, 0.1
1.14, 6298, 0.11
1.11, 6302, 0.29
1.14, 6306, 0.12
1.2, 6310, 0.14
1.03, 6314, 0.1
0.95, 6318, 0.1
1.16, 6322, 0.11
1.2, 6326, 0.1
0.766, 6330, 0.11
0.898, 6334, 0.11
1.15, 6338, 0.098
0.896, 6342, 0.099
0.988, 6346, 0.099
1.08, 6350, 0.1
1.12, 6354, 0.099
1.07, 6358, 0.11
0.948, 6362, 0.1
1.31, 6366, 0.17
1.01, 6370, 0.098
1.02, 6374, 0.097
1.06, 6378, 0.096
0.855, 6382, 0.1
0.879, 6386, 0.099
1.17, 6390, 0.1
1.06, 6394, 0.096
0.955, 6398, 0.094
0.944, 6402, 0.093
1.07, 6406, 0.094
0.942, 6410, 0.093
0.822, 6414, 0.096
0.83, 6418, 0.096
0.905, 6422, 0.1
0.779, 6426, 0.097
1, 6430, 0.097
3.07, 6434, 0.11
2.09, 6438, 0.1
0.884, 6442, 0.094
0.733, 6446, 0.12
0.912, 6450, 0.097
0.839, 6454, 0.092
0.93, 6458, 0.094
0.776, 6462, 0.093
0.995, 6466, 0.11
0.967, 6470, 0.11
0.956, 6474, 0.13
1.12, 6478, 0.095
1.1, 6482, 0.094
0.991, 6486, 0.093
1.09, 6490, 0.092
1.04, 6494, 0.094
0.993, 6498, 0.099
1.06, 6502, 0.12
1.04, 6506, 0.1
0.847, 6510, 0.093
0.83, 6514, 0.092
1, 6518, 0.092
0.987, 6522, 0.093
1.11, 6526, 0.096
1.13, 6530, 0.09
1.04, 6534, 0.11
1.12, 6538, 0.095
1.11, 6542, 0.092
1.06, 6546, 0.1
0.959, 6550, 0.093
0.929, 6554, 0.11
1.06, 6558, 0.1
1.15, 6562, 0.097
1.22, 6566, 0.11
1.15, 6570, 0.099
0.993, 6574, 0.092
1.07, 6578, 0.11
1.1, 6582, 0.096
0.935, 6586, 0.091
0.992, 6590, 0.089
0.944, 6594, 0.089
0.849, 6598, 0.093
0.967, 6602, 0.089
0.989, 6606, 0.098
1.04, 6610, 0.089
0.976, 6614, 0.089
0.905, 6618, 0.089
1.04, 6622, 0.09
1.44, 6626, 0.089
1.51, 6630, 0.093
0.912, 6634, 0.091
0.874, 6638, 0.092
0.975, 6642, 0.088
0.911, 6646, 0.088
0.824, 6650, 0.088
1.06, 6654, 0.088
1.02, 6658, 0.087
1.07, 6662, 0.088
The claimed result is 0.05 mag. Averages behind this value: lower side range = 1.06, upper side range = 0.996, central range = 0.973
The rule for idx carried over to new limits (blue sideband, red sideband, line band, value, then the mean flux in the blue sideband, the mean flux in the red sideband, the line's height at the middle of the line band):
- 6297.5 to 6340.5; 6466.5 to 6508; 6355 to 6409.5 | 0.03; 1.06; 1.03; 1.05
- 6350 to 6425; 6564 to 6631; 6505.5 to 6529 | 0.07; 0.998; 1.06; 1.04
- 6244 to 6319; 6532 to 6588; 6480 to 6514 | 0.06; 1.05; 1.06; 1.06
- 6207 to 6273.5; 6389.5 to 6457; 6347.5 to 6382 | 0.02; 1.02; 1.11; 1.08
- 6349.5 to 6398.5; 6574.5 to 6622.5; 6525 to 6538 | -0.10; 1.04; 0.982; 1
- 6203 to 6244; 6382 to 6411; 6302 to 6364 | -0.04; 1.01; 0.995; 1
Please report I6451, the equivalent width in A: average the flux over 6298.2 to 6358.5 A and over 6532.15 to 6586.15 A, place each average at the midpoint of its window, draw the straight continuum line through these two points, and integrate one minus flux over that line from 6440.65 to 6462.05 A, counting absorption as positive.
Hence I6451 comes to 4.2 A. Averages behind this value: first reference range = 1.05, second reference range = 1.07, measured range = 0.851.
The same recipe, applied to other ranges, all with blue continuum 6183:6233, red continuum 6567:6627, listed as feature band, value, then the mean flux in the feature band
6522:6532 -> -0.7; 1.09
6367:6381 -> -0.4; 1.04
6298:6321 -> -2.0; 1.09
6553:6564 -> -0.4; 1.06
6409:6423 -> 2.0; 0.868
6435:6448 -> -4.7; 1.38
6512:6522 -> 0.9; 0.929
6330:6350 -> 0.7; 0.971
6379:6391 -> 0.6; 0.959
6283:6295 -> -1.2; 1.1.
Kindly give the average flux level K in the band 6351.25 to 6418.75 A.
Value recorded 1.01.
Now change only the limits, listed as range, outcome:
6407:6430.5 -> 0.88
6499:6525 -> 0.968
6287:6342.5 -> 1.07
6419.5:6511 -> 1.09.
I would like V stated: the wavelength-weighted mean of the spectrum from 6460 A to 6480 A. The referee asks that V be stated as 0.963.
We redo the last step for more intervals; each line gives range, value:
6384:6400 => 1.02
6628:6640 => 1.1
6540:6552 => 1.04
